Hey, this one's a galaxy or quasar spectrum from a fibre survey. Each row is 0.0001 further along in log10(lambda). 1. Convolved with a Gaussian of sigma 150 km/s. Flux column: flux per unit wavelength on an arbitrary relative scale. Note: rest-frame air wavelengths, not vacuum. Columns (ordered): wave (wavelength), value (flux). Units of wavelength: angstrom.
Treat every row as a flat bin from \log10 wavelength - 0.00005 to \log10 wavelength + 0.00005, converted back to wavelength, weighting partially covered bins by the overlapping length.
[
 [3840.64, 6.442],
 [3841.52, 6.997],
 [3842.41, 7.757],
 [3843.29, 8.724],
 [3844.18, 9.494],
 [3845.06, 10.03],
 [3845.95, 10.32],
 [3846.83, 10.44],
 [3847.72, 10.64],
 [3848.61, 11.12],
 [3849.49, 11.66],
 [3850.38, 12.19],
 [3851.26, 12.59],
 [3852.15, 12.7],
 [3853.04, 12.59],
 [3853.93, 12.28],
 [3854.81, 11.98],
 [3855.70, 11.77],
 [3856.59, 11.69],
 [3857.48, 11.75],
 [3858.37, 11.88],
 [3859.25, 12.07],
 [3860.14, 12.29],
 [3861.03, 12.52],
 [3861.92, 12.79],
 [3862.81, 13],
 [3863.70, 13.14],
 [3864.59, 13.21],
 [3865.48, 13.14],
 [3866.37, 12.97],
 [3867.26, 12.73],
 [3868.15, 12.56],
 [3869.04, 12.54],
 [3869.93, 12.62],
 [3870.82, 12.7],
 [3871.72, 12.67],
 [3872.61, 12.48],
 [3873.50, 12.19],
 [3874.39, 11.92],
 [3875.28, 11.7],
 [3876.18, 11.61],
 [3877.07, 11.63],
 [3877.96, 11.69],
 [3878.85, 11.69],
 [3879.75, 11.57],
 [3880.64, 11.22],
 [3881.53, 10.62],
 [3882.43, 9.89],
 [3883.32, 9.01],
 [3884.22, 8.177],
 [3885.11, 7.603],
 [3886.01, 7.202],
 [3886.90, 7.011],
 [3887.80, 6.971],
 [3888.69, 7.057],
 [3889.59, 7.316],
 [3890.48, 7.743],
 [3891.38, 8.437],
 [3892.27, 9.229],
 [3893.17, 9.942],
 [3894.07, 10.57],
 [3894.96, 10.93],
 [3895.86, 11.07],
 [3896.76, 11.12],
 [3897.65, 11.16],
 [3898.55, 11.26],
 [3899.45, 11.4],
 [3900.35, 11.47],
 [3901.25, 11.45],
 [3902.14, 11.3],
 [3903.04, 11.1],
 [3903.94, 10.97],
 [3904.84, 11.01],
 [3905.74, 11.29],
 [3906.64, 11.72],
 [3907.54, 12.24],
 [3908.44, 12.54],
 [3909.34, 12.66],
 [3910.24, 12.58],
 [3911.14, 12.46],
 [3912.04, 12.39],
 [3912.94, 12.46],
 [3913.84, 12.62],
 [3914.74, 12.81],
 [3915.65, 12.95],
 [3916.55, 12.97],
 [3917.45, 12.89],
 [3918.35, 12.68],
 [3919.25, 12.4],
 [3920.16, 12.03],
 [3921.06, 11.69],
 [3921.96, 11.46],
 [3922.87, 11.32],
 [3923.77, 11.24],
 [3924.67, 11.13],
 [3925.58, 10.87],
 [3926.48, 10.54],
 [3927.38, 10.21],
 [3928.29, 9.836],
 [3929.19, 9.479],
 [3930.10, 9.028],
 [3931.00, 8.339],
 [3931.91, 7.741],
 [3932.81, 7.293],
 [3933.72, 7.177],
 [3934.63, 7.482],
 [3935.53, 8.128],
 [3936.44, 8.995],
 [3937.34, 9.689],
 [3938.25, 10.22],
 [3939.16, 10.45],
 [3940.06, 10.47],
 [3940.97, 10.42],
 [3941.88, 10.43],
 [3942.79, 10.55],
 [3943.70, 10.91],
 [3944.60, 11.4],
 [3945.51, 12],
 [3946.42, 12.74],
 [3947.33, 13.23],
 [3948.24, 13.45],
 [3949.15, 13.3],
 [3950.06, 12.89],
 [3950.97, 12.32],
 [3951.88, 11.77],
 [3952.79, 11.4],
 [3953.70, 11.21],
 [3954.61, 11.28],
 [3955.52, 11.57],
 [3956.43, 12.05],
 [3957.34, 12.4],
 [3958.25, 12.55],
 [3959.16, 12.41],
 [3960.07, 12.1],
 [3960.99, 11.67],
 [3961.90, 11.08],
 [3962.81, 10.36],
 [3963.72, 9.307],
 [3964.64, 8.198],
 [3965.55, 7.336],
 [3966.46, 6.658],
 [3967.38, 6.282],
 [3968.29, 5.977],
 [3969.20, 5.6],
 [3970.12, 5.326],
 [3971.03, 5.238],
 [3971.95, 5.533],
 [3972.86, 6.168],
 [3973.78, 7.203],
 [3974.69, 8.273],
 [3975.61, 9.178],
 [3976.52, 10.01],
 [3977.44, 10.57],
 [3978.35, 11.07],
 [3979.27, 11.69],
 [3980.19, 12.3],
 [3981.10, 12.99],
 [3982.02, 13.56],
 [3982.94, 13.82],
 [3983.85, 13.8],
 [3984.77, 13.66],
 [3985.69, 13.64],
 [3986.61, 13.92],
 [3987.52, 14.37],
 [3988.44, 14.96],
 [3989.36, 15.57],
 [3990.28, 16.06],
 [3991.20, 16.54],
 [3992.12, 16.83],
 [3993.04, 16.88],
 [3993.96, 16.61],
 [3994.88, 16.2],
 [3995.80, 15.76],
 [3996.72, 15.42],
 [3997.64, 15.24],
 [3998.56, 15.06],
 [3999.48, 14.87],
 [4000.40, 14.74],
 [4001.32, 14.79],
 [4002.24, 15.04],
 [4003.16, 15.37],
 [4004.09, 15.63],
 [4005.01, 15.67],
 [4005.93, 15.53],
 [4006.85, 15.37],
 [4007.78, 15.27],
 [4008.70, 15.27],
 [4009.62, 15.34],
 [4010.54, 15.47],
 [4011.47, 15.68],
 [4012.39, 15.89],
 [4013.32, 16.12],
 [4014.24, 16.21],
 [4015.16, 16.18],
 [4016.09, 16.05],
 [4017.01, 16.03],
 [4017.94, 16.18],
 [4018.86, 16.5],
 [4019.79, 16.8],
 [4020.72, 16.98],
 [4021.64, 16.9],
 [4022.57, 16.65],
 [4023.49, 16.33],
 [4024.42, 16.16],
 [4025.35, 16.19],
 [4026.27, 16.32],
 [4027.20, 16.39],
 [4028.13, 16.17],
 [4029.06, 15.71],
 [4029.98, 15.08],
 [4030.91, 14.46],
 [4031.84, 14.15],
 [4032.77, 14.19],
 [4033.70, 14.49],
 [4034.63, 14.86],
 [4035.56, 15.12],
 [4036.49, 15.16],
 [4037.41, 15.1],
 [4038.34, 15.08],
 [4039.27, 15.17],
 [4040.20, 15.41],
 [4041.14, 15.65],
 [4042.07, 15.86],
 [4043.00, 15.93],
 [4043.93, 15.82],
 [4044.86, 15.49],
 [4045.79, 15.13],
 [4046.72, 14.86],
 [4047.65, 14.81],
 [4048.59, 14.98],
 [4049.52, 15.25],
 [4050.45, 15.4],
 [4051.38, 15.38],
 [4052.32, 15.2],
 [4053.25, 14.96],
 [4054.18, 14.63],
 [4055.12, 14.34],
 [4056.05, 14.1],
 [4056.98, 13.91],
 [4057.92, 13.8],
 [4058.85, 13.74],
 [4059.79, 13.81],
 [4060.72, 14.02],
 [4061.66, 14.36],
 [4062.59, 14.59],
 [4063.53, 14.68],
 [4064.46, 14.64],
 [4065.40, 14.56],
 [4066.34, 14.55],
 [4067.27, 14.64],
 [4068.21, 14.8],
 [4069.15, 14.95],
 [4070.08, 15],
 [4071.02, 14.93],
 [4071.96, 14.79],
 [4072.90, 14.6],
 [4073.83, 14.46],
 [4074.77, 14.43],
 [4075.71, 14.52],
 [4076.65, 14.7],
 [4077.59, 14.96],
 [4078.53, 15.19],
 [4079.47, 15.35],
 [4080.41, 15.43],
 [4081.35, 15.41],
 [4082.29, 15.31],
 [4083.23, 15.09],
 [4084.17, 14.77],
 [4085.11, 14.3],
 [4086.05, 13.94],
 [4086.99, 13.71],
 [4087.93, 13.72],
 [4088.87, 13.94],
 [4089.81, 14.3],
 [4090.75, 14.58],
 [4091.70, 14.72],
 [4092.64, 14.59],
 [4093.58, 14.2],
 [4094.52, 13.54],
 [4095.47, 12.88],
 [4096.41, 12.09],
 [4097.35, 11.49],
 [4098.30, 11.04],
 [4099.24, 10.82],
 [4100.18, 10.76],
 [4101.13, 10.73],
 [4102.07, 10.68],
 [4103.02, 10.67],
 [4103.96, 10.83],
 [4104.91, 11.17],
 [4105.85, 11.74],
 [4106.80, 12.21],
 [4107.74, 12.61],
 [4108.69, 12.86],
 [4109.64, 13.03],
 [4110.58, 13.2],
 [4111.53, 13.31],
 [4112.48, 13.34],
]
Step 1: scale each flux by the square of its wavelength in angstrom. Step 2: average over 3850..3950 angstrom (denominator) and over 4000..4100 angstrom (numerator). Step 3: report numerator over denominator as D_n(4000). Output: 1.45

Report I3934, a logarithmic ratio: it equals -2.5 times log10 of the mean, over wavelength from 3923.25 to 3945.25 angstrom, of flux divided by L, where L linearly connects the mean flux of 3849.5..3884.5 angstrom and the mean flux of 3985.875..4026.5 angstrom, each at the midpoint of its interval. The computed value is 0.39 mag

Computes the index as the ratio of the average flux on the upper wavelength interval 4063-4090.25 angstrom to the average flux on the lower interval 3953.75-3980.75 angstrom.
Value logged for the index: 1.57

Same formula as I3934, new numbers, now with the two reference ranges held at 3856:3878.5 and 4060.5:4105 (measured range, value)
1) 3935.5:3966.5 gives 0.17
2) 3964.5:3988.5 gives 0.31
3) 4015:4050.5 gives -0.16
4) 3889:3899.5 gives 0.26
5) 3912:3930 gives 0.10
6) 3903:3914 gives 0.06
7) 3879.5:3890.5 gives 0.41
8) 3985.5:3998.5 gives -0.18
